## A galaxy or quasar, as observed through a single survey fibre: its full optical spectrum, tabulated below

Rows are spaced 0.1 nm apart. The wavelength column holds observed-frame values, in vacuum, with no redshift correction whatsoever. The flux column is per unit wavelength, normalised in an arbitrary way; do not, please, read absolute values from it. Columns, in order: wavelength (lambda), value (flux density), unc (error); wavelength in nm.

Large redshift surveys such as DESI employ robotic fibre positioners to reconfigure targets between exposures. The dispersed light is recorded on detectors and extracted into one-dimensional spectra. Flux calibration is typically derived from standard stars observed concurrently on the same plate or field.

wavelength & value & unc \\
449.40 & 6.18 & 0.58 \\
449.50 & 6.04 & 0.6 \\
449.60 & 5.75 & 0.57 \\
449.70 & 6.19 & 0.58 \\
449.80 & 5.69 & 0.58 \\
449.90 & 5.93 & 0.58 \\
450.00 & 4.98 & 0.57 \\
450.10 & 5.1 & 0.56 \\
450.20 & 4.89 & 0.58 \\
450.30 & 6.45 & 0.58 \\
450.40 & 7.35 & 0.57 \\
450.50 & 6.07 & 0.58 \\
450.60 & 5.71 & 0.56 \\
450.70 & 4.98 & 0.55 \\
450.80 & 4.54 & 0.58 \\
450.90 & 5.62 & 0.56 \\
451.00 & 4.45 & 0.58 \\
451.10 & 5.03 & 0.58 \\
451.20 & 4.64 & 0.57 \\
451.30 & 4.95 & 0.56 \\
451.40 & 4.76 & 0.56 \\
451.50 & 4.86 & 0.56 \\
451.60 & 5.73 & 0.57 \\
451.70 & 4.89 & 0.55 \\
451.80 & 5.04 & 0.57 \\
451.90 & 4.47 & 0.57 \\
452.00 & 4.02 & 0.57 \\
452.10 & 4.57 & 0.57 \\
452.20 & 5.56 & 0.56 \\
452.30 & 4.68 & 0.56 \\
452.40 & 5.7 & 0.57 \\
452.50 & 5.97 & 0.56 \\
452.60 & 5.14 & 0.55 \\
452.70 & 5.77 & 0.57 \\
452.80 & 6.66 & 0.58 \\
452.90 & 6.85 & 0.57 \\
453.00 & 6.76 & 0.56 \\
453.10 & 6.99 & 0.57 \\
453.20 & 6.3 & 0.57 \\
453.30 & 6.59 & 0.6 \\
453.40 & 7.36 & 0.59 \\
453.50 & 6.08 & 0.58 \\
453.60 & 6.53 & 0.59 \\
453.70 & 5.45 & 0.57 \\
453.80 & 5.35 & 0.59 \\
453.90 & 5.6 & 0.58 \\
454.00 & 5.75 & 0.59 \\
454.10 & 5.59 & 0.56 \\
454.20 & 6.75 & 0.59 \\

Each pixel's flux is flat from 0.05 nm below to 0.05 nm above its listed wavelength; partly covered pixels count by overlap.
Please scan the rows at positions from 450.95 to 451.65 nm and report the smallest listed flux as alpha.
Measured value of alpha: 4.45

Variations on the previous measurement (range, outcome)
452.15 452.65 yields 4.68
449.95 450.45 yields 4.89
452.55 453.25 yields 5.14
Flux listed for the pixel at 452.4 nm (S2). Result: 5.7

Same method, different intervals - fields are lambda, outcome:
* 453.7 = 5.45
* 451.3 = 4.95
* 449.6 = 5.75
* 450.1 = 5.1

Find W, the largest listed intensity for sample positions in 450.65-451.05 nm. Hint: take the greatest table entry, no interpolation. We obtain 5.62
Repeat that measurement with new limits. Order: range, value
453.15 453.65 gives 7.36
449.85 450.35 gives 6.45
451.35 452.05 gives 5.73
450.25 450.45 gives 7.35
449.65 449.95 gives 6.19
